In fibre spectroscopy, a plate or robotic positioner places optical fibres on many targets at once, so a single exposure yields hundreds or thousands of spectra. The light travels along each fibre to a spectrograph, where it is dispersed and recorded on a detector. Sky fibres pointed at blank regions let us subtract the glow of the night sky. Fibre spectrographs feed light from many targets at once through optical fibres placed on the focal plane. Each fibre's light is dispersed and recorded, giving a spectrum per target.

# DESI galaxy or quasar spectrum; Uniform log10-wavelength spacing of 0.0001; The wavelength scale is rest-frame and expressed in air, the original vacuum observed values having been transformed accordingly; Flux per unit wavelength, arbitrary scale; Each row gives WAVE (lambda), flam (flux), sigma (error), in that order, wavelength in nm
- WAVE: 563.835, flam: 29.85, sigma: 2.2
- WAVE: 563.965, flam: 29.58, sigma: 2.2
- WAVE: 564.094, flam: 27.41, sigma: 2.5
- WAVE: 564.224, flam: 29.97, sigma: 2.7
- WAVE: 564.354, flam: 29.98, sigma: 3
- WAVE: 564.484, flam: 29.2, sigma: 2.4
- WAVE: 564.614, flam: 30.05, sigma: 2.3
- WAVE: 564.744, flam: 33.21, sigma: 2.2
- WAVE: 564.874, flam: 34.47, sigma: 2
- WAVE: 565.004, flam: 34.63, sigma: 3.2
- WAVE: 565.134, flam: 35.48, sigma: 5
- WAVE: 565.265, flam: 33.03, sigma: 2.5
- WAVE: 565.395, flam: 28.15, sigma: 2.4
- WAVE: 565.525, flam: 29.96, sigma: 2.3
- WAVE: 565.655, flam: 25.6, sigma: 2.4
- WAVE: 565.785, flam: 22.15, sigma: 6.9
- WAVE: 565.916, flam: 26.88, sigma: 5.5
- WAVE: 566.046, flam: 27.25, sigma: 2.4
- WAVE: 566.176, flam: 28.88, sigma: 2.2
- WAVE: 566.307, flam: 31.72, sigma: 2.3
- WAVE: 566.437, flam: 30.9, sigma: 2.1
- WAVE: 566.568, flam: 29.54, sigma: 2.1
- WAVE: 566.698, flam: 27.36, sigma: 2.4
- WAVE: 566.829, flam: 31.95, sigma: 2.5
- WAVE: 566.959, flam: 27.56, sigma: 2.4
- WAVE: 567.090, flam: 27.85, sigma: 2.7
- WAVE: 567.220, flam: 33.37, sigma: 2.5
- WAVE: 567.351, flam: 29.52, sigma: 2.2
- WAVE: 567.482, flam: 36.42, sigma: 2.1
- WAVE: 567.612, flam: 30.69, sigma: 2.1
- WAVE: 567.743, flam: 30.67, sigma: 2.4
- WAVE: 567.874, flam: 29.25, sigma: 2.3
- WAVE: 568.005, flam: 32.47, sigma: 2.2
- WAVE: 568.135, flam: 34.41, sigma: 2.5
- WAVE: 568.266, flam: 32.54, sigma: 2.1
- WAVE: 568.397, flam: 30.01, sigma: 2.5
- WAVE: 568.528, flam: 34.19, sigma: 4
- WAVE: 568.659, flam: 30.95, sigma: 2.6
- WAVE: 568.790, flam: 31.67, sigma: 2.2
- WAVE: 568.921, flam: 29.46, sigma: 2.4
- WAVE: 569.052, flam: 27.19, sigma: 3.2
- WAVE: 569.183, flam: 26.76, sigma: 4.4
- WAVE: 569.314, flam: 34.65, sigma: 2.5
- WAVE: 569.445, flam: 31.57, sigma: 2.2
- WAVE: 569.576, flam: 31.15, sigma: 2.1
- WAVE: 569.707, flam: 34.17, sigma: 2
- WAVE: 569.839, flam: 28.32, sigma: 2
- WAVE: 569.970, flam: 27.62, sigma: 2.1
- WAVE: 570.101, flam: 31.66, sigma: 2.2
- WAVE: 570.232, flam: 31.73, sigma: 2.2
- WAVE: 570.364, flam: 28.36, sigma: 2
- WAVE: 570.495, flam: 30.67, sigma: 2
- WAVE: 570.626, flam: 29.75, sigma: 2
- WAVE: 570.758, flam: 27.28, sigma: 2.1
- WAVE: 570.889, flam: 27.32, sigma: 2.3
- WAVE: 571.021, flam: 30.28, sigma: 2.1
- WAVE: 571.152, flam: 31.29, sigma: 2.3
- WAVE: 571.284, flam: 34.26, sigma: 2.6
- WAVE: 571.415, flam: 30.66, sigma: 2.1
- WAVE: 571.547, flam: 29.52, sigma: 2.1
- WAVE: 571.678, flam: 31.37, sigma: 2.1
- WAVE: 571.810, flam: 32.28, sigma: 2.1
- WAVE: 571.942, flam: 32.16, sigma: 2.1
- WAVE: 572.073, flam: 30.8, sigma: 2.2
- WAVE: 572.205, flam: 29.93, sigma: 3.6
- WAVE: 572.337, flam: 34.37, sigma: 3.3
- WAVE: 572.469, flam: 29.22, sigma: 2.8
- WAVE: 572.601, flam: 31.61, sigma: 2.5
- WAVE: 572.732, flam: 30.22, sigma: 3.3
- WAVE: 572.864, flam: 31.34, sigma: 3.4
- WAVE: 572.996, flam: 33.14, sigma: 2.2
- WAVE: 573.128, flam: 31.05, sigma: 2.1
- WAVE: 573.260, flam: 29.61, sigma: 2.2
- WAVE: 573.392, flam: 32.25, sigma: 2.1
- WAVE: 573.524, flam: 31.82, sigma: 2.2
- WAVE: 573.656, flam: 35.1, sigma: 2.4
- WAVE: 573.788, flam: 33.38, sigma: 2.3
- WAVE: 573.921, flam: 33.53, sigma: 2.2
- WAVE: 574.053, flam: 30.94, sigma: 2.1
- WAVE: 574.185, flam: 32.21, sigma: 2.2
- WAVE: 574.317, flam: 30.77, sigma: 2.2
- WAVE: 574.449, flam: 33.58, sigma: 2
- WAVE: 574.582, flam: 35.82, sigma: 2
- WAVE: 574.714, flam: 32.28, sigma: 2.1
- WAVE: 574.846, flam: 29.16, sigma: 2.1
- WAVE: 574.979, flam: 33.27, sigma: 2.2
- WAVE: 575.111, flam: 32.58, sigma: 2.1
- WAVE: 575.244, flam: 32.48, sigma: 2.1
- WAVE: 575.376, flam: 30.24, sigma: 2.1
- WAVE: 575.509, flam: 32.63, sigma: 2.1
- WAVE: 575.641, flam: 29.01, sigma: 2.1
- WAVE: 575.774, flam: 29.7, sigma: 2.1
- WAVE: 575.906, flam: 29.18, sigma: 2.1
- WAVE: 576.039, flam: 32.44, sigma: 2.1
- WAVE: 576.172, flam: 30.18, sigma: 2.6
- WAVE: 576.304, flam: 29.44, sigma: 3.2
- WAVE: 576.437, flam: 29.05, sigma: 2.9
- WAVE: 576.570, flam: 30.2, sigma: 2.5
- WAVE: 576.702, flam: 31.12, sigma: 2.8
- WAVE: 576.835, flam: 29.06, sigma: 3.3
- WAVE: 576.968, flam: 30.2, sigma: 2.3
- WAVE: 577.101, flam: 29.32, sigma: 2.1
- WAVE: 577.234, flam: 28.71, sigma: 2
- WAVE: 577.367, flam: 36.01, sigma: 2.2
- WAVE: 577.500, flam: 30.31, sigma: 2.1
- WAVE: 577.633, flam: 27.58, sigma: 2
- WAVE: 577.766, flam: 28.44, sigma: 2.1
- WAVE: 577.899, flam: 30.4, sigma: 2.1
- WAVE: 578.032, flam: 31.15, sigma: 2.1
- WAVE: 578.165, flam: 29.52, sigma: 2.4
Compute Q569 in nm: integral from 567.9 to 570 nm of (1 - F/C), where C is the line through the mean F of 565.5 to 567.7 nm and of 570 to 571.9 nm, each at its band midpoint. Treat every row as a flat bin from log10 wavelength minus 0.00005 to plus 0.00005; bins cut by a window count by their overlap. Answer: -0.08 nm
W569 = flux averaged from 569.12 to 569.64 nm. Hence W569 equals 31.1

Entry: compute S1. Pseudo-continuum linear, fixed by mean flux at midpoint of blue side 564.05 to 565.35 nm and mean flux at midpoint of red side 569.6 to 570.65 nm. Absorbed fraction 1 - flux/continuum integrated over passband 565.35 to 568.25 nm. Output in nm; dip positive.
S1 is 0.14 nm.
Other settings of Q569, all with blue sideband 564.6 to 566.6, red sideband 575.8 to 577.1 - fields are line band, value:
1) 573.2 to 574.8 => -0.13 nm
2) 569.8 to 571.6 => 0.01 nm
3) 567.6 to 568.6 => -0.06 nm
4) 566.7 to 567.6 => -0.02 nm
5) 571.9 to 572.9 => -0.04 nm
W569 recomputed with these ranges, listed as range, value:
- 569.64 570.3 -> 30.7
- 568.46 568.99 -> 31.5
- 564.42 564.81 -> 30.8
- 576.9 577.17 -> 29.7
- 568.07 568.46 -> 32.3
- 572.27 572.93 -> 31.4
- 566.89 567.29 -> 29.6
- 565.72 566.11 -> 25.4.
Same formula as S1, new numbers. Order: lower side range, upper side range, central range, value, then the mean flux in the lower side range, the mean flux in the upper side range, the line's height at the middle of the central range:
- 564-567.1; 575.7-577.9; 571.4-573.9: -0.14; 29.7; 30.1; 29.9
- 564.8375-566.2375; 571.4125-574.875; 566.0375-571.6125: 0.00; 29.6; 31.8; 30.6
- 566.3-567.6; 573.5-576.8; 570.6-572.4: 0.02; 30.6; 31.6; 31.1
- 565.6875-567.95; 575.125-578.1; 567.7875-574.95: -0.33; 29.5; 30.3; 29.9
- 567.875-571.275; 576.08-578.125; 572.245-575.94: -0.18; 30.7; 30.1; 30.3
